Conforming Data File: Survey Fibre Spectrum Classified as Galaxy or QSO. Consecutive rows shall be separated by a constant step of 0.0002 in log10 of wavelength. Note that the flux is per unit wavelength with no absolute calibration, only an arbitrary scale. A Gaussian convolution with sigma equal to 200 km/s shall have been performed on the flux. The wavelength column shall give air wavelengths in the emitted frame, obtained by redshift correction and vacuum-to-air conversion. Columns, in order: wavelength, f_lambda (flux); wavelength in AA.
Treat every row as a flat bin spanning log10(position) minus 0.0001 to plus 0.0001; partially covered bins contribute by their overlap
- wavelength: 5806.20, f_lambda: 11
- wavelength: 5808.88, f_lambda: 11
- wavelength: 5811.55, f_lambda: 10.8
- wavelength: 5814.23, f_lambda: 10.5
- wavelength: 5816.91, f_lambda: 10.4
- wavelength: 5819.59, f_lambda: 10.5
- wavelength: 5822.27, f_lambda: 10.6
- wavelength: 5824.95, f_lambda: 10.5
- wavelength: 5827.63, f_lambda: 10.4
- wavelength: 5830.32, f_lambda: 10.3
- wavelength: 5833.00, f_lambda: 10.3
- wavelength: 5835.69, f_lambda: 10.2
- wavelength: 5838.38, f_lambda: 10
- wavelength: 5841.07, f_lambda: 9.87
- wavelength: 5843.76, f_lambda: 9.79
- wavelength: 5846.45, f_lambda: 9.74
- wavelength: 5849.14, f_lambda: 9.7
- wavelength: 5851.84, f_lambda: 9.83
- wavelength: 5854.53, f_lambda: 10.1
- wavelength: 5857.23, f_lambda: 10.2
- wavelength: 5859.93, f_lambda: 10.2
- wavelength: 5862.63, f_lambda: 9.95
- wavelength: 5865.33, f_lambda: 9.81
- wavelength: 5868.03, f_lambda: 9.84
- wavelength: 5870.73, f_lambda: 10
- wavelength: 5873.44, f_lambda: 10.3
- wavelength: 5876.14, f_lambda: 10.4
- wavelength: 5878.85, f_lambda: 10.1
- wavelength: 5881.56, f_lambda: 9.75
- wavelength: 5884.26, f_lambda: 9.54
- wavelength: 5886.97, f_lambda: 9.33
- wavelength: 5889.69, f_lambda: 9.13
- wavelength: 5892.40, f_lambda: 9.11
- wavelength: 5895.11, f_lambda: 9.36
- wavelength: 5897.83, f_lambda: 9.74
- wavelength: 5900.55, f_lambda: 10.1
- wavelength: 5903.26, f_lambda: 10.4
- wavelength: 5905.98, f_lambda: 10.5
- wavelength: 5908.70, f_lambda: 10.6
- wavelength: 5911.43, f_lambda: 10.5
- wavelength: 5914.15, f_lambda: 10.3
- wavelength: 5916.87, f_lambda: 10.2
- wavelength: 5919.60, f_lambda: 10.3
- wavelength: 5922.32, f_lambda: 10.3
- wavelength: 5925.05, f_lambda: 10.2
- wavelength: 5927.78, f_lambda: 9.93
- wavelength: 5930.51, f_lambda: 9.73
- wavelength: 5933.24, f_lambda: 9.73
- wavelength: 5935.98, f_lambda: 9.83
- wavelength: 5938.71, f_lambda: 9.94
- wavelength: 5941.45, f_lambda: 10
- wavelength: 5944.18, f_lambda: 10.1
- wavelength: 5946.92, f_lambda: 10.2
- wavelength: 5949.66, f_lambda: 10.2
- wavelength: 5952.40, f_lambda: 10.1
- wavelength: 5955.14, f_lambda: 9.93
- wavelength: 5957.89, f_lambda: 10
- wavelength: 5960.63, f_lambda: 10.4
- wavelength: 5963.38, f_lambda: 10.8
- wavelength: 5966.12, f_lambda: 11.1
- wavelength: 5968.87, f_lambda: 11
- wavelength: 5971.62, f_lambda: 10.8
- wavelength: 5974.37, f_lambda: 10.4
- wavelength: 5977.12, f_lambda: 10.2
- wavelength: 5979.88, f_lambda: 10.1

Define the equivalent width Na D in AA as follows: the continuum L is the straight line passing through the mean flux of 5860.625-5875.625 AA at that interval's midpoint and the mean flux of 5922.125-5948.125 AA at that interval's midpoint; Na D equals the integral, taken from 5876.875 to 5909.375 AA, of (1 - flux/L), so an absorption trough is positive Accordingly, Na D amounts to 0.7 AA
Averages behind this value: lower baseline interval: 10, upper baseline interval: 9.98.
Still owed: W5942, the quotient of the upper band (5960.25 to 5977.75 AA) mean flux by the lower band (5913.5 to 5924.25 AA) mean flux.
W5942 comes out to 1.0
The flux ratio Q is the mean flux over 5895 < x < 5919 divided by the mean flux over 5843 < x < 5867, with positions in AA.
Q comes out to 1.03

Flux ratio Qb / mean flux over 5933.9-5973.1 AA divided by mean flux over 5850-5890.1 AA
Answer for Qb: 1.04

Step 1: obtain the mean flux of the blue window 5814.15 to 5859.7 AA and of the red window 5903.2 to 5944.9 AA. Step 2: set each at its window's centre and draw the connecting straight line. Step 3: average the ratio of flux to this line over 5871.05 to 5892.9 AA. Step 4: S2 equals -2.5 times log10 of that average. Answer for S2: 0.05 mag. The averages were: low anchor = 10.2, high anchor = 10.2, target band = 9.74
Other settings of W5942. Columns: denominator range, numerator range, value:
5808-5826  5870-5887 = 0.94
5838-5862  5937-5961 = 1.01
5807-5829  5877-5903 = 0.91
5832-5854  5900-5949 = 1.02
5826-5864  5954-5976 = 1.05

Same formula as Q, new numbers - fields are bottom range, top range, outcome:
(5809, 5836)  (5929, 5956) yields 0.95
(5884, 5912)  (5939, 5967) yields 1.04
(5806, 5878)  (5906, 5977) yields 1.01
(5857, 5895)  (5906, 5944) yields 1.03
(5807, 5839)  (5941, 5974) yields 0.99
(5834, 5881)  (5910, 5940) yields 1.01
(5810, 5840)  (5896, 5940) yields 0.97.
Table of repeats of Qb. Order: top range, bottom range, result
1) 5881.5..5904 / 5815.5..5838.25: 0.92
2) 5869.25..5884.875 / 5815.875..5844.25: 0.98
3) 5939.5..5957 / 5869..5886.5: 1.01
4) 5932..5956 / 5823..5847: 0.99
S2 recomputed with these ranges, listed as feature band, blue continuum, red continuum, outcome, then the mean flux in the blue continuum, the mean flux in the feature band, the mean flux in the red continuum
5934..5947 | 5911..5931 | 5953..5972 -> 0.040 mag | 10.2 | 9.98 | 10.5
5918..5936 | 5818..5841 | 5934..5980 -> 0.031 mag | 10.3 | 10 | 10.3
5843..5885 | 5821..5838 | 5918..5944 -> 0.030 mag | 10.4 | 9.96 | 10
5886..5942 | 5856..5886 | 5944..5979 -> 0.025 mag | 10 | 9.97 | 10.4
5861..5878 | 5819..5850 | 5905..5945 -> 0.010 mag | 10.2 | 10.1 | 10.1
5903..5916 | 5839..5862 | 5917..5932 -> -0.041 mag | 9.93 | 10.5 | 10.1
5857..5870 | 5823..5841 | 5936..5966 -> 0.028 mag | 10.3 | 9.98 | 10.2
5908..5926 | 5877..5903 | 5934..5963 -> -0.054 mag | 9.63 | 10.3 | 10.1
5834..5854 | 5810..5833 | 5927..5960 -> 0.055 mag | 10.5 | 9.89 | 9.98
